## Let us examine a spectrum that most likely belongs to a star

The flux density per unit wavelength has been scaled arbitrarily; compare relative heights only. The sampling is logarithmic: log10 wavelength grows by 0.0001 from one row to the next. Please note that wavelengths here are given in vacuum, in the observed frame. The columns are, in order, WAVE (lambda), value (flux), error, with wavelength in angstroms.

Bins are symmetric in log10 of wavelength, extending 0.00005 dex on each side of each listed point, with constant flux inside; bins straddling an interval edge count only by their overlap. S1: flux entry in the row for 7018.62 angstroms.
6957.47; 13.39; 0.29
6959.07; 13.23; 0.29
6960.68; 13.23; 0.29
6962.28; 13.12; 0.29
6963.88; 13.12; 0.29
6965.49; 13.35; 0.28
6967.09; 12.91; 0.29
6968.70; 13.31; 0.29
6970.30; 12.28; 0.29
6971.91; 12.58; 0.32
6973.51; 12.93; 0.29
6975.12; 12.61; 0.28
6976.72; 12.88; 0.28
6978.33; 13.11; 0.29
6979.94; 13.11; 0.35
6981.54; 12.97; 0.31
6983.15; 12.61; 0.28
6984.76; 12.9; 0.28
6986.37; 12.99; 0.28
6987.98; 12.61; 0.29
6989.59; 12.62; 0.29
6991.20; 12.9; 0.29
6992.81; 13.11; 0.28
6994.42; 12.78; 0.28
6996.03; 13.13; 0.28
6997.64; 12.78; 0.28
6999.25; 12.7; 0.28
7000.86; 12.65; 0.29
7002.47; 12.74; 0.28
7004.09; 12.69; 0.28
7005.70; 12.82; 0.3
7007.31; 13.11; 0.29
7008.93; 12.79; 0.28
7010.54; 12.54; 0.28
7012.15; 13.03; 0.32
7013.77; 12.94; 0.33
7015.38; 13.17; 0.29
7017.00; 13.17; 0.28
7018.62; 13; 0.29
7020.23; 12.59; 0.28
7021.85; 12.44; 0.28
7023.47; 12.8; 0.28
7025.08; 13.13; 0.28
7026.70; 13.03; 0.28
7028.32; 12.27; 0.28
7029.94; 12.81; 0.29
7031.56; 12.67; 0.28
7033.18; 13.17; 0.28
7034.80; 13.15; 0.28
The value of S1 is 13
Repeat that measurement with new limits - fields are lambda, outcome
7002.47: 12.74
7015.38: 13.17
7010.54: 12.54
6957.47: 13.39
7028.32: 12.27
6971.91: 12.58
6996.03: 13.13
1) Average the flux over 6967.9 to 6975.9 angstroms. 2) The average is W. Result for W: 12.7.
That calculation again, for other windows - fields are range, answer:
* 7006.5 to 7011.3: 12.8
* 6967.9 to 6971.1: 12.8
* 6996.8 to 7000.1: 12.8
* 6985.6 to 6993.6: 12.8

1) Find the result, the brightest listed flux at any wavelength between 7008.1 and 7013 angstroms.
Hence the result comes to 13.03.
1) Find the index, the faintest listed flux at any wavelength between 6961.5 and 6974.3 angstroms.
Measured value 12.28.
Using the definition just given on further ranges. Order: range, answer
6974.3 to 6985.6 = 12.61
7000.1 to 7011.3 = 12.54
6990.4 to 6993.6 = 12.9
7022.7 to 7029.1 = 12.27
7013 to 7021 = 12.59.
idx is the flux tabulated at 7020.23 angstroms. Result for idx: 12.59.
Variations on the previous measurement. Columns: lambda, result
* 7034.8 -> 13.15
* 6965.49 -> 13.35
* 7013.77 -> 12.94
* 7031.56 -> 12.67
